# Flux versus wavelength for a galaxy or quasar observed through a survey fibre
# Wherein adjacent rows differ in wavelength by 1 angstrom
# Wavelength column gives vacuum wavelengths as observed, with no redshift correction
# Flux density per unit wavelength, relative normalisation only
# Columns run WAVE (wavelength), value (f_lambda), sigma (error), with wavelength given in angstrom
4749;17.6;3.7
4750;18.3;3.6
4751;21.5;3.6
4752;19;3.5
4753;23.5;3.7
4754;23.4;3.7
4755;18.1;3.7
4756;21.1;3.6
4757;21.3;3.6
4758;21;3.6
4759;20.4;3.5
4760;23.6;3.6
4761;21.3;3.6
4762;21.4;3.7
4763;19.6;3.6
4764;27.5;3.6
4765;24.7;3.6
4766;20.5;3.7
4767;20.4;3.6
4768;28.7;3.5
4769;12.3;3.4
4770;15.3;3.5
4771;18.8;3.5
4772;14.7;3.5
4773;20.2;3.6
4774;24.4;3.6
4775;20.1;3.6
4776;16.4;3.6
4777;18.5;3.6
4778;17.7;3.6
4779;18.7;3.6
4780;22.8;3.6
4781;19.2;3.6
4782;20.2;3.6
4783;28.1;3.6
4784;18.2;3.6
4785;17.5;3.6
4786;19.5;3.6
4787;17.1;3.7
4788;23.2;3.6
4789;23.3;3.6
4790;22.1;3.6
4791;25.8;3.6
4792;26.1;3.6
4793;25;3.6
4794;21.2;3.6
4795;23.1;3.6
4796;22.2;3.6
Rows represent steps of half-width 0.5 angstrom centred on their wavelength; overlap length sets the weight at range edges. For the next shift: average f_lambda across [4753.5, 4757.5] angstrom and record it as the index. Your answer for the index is 21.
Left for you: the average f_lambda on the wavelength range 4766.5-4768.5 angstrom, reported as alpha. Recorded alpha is 24.5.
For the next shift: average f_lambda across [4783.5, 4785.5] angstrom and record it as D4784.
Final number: 17.9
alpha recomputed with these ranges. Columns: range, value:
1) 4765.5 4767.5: 20.4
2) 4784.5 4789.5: 20.1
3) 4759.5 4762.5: 22.1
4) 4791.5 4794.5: 24.1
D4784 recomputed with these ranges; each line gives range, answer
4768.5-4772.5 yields 15.3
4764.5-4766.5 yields 22.6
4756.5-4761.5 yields 21.5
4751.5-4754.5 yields 22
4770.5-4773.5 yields 17.9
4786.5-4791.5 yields 22.3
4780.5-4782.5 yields 19.7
